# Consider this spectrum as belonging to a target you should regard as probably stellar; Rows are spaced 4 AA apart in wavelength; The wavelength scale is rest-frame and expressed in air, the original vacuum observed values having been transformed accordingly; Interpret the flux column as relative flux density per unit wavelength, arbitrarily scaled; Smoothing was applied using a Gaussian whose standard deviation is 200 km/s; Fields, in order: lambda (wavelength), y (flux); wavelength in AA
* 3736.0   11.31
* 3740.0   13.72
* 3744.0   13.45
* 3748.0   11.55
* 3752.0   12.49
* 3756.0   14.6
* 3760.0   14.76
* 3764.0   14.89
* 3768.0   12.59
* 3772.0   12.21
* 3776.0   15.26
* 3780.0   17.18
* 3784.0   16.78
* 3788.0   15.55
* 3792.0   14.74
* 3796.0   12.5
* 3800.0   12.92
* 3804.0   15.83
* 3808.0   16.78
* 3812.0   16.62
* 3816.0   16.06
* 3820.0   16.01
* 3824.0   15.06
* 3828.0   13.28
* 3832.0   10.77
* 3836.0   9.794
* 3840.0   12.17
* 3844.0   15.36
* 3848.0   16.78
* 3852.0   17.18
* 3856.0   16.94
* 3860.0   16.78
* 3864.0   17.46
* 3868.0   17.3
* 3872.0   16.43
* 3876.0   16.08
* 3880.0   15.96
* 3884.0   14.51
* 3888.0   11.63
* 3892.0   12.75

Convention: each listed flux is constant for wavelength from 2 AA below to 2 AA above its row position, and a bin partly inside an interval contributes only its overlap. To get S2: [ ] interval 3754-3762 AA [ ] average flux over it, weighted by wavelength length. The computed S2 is 14.7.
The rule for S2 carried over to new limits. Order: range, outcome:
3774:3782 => 16.2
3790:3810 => 14.6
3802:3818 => 16.3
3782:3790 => 16.2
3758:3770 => 14.1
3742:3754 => 12.5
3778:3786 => 17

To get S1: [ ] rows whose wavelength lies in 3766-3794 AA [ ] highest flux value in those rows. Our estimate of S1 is 17.18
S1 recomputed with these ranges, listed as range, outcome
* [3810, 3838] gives 16.62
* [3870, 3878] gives 16.43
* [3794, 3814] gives 16.78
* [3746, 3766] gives 14.89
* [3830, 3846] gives 15.36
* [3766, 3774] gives 12.59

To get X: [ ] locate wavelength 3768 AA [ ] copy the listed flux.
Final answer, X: 12.59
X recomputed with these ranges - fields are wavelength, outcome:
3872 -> 16.43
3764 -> 14.89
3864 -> 17.46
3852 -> 17.18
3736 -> 11.31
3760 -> 14.76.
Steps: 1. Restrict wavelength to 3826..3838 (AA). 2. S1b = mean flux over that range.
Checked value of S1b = 11.3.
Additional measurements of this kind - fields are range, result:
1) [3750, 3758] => 13.5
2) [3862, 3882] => 16.6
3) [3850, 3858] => 17.1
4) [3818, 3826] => 15.5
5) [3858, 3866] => 17.1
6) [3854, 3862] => 16.9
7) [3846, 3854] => 17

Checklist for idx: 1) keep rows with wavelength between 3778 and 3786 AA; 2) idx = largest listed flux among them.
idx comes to 17.18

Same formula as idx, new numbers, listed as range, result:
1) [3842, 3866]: 17.46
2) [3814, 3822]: 16.06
